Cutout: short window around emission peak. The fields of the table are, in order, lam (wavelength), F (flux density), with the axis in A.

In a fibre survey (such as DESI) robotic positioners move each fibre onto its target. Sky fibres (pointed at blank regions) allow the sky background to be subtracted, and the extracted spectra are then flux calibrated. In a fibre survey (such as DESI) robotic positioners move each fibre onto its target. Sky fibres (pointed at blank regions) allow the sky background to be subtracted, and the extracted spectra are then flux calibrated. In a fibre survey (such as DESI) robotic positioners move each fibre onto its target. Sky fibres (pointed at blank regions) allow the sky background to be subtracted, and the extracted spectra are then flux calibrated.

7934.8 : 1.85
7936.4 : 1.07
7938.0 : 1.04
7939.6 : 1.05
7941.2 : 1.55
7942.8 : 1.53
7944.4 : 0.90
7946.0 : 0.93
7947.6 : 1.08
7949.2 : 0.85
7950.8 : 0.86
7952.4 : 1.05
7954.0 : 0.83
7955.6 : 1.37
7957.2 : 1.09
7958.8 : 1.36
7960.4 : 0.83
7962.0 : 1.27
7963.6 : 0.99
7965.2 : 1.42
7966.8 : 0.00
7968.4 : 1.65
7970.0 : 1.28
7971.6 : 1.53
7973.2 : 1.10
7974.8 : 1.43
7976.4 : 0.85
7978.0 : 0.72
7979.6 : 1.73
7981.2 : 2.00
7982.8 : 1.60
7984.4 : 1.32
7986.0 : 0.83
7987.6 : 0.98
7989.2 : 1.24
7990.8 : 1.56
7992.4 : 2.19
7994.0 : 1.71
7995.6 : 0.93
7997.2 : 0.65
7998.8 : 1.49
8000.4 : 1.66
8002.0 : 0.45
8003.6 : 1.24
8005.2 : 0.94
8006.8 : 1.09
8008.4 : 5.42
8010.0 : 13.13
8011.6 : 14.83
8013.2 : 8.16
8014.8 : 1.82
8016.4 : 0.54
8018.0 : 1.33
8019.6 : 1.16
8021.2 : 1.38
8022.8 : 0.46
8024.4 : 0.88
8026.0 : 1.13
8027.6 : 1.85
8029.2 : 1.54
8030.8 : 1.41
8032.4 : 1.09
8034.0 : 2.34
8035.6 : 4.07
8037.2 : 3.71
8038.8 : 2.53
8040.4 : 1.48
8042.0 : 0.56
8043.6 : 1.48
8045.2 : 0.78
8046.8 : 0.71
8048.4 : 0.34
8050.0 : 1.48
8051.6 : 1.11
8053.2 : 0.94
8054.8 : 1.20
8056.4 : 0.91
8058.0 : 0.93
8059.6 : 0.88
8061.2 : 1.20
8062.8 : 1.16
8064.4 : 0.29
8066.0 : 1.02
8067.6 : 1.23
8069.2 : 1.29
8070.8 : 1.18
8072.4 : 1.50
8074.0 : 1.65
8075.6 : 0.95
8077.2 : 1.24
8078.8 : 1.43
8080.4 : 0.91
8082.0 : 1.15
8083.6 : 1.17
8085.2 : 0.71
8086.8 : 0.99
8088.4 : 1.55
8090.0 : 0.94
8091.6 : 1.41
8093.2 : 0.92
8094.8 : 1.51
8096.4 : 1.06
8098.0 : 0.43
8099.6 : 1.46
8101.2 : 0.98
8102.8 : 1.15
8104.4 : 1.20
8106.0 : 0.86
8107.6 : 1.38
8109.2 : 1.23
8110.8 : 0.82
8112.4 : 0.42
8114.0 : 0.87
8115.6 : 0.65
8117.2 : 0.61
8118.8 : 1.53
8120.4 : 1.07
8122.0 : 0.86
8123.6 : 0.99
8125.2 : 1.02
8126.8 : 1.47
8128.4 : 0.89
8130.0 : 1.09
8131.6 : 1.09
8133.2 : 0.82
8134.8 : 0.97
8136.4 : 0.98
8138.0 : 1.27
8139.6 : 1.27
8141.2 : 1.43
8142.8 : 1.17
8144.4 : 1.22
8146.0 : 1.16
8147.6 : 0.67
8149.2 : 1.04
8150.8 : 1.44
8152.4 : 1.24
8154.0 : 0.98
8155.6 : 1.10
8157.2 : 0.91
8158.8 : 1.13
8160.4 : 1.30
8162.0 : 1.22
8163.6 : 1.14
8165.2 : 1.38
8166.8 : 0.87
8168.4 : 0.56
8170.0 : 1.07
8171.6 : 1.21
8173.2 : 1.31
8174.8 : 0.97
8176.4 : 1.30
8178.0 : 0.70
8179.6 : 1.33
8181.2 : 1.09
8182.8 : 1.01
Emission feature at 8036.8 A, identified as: [N II]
